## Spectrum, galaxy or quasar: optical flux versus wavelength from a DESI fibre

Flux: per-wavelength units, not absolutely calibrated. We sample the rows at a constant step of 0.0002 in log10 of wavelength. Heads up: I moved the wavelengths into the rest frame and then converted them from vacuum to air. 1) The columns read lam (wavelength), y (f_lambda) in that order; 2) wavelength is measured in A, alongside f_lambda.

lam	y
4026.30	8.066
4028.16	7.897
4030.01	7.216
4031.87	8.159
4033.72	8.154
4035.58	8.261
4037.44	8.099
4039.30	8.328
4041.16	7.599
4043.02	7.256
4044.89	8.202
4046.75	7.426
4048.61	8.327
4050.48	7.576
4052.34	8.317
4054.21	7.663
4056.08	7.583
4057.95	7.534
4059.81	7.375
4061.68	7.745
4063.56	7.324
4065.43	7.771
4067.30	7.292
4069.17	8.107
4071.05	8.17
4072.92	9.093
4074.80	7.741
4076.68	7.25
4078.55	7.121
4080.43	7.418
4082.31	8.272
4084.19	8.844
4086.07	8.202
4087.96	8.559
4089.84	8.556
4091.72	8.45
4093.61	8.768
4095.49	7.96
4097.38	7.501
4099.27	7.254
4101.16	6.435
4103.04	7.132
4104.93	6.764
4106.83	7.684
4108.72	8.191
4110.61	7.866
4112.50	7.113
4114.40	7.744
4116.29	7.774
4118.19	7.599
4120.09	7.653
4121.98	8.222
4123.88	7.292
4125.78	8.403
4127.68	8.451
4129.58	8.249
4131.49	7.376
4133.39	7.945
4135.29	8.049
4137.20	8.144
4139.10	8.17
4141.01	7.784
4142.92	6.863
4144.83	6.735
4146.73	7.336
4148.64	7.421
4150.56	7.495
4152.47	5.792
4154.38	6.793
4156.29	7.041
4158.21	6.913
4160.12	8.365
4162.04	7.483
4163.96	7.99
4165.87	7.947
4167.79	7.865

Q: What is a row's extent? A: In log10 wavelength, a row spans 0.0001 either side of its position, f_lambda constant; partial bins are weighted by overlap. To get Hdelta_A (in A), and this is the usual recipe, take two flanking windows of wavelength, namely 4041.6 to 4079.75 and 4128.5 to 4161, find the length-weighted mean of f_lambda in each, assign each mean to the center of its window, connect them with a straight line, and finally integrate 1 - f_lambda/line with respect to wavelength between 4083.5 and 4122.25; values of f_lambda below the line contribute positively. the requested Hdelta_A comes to -1.1 A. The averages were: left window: 7.74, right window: 7.44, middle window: 7.81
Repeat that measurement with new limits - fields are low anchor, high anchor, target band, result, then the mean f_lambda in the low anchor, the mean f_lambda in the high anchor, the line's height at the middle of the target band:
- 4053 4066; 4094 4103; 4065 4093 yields -2.2 A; 7.58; 7.37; 7.47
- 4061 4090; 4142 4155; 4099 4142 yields -2.4 A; 7.95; 6.92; 7.32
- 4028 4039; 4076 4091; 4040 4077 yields 1.1 A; 7.99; 8.05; 8.02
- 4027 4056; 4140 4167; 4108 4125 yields -0.5 A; 7.89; 7.29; 7.49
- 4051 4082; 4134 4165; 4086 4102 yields -0.7 A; 7.73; 7.41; 7.62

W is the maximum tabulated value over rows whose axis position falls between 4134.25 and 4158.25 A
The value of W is 8.17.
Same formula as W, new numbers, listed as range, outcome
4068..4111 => 9.093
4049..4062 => 8.317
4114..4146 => 8.451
